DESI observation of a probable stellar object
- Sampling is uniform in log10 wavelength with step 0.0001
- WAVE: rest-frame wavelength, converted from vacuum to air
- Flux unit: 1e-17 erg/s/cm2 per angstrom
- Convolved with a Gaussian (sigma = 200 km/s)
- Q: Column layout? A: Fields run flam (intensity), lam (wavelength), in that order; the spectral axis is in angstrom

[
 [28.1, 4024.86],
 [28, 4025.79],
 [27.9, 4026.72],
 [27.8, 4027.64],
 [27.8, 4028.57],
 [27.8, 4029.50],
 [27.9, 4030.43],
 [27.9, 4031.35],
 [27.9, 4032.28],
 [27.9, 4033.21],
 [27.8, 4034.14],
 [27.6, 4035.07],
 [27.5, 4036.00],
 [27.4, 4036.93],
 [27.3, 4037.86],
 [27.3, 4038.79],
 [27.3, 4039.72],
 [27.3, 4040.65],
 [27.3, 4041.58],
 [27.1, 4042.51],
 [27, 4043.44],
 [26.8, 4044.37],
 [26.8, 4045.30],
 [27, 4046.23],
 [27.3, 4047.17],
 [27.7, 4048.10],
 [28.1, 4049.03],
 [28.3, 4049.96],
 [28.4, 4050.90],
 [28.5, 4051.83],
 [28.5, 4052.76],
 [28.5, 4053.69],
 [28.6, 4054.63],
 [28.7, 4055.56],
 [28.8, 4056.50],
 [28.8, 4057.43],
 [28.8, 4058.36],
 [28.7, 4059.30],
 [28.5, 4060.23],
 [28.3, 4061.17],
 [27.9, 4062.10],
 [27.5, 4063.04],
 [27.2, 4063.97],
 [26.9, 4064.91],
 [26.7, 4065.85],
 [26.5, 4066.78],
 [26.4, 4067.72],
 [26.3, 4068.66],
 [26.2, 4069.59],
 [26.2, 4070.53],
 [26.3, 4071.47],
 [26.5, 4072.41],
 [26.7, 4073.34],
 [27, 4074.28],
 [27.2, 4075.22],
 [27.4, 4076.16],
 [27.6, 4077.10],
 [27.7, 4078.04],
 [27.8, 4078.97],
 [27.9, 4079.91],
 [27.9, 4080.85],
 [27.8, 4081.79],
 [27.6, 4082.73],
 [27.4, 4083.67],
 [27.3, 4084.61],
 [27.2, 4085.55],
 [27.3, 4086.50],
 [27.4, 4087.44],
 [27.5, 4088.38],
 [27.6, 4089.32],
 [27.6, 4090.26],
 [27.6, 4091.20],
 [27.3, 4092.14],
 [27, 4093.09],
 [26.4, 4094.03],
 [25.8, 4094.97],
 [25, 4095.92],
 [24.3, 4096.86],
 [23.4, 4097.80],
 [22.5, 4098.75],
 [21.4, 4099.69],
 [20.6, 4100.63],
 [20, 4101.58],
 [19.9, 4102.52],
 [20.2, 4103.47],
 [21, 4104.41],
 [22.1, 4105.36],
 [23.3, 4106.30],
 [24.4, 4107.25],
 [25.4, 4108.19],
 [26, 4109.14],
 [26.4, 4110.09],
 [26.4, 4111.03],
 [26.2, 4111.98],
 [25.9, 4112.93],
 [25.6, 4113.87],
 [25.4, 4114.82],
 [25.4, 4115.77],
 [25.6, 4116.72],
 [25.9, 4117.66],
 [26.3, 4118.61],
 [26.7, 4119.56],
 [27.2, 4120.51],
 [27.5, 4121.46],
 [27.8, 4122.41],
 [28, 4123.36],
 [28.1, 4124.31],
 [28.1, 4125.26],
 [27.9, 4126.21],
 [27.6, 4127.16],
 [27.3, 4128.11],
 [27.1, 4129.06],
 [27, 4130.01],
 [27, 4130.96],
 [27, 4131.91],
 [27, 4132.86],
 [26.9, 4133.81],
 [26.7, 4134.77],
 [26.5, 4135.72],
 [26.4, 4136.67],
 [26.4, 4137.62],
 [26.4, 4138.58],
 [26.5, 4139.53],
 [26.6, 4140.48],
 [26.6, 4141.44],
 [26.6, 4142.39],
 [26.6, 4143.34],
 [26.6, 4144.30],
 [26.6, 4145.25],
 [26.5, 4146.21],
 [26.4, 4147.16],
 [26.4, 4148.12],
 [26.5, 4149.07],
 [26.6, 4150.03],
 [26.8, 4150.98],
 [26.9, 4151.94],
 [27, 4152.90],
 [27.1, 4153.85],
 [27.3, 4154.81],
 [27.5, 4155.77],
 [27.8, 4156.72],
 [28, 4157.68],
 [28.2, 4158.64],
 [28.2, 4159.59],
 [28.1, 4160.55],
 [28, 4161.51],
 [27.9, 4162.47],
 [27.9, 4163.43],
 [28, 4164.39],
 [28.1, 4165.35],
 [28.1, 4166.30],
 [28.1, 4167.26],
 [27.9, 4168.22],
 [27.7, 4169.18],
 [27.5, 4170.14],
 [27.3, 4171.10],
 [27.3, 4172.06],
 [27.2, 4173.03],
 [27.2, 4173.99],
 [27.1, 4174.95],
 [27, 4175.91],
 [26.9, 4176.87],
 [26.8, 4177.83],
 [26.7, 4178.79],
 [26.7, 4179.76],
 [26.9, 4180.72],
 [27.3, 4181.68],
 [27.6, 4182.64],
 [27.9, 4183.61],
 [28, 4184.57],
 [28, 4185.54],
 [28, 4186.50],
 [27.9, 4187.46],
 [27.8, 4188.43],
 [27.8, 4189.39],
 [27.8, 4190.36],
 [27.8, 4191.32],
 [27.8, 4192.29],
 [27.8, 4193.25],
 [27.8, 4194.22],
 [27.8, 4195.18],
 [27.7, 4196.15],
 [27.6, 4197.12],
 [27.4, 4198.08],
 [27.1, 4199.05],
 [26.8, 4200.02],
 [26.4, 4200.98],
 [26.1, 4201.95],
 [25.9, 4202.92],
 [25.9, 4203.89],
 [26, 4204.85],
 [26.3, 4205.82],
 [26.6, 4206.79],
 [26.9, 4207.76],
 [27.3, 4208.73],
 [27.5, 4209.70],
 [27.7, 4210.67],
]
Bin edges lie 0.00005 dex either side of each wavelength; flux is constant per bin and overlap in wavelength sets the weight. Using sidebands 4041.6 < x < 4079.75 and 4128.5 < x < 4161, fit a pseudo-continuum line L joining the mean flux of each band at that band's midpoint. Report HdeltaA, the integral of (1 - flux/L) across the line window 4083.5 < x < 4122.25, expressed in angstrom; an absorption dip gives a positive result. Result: 2.89 angstrom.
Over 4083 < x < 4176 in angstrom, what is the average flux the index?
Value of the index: 26.4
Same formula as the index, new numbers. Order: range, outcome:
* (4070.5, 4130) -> 26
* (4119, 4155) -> 26.9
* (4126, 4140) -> 26.9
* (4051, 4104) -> 26.6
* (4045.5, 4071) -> 27.7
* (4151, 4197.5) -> 27.6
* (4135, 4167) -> 27.1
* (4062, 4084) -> 27.1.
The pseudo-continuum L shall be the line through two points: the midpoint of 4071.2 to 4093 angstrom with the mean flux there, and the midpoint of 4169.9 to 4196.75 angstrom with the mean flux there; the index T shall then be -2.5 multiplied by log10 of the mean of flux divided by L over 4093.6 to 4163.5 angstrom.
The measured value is 0.06 mag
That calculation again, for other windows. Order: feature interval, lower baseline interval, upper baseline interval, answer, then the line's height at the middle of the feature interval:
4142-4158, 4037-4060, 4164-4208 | 0.02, 27.5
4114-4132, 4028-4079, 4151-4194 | 0.02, 27.6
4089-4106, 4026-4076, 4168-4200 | 0.16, 27.5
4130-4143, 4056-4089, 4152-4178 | 0.03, 27.5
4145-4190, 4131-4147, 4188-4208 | -0.02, 26.9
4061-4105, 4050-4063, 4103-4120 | 0.03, 26.8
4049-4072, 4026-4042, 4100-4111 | -0.08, 25.8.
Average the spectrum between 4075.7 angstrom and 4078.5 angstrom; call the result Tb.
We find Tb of 27.5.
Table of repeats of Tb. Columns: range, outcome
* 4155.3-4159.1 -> 27.9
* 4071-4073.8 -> 26.5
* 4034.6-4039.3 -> 27.4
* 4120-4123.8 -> 27.6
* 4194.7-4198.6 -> 27.6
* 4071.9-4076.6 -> 27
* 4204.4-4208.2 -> 26.4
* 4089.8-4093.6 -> 27.4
